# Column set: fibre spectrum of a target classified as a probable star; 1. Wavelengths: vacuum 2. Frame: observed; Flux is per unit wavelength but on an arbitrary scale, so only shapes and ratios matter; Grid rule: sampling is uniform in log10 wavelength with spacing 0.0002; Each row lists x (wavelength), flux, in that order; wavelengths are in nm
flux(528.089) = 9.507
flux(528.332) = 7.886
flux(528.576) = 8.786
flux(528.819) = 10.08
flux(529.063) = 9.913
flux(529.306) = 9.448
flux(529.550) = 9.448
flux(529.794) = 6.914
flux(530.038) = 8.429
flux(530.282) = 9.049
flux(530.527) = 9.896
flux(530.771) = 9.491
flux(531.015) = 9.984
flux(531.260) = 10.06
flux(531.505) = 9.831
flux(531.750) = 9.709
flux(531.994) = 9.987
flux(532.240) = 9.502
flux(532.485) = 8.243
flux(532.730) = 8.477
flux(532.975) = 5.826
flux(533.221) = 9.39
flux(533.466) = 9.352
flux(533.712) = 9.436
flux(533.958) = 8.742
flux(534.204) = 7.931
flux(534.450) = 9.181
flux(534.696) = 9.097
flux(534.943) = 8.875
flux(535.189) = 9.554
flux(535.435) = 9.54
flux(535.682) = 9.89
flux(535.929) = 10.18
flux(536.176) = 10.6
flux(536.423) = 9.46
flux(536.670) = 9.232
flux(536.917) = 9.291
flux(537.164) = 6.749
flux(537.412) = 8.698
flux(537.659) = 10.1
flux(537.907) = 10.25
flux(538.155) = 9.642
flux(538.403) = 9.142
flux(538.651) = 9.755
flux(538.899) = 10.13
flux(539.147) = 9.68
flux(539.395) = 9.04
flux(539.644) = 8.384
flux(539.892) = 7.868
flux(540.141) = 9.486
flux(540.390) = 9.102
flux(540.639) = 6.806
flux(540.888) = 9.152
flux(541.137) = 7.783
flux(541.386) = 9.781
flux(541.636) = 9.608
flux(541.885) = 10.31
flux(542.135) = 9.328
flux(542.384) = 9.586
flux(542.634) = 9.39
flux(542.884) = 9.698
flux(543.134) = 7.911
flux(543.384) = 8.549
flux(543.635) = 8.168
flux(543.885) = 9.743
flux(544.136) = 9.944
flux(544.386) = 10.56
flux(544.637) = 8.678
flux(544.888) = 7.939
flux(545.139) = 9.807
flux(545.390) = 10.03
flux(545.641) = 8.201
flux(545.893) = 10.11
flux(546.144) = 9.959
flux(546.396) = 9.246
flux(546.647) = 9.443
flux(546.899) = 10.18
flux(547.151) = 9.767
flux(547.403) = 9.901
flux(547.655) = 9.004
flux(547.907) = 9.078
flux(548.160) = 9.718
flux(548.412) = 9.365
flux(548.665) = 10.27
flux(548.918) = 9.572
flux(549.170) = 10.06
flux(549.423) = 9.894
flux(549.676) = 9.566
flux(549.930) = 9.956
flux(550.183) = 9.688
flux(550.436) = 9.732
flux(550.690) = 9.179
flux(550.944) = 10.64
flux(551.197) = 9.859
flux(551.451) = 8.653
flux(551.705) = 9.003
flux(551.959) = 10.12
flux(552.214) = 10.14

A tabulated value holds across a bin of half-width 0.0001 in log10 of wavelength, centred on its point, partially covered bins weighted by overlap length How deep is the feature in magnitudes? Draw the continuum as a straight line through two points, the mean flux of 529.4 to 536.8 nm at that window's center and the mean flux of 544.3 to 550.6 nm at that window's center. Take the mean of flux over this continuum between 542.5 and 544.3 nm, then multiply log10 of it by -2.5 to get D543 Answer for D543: 0.04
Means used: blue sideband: 9.18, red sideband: 9.58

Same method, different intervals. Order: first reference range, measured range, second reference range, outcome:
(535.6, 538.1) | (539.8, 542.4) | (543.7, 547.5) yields 0.06 mag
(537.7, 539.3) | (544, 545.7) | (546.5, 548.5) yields 0.03 mag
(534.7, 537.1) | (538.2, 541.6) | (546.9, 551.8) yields 0.07 mag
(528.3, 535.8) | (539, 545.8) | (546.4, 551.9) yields 0.04 mag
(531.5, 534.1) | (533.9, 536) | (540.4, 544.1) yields -0.03 mag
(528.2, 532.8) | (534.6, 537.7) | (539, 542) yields -0.03 mag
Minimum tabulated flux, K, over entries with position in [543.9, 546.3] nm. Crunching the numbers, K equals 7.939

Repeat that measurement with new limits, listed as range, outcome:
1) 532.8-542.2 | 5.826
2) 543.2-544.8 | 8.168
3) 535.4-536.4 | 9.54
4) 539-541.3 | 6.806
